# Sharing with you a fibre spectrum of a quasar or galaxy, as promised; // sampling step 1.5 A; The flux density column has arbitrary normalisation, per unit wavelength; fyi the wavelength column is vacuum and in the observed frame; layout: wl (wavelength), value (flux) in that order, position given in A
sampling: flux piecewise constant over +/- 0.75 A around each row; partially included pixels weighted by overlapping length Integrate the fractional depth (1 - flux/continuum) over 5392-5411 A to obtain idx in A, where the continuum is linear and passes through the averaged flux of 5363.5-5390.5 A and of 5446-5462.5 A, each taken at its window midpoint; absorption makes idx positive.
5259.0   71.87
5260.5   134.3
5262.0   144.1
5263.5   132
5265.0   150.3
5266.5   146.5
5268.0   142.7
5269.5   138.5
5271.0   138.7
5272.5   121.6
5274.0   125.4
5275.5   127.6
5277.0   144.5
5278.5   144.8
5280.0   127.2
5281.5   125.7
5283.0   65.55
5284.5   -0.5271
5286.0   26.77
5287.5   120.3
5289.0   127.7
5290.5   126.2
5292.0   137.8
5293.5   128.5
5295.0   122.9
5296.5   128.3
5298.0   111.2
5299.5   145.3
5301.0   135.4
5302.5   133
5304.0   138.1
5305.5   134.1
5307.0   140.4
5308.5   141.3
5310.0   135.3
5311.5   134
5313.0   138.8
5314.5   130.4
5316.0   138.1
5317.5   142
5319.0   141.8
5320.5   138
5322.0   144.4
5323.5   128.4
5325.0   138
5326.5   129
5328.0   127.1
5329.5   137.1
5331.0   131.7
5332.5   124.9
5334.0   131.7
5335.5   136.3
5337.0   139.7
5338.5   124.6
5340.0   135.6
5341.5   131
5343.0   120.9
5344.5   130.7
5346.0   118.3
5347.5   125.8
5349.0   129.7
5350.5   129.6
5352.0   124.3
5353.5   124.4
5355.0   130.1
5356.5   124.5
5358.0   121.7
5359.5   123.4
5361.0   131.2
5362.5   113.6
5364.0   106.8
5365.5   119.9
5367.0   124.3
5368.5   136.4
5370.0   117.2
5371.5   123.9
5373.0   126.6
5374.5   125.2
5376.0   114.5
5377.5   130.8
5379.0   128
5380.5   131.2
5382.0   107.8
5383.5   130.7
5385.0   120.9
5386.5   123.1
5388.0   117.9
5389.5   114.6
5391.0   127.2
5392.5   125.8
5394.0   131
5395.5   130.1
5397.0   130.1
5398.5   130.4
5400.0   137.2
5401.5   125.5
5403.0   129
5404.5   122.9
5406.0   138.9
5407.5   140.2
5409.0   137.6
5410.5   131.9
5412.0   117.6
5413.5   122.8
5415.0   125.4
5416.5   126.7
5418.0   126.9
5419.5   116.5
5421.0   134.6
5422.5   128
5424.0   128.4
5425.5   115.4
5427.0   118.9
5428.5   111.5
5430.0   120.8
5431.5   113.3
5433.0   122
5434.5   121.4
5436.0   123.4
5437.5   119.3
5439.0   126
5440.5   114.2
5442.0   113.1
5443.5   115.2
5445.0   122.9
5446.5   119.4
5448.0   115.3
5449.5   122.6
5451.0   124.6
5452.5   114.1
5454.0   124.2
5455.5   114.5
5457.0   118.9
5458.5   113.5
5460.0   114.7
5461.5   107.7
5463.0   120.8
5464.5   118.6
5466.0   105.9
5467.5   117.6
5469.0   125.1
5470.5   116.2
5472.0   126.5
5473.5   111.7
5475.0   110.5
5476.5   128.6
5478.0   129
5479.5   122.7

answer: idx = -1.7 A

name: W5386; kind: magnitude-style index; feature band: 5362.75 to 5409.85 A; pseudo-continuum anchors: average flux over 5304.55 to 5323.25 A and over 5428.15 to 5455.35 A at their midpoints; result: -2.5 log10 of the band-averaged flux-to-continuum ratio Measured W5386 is 0.01 mag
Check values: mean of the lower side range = 138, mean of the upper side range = 119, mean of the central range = 126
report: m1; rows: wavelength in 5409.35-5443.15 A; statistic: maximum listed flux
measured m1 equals 134.6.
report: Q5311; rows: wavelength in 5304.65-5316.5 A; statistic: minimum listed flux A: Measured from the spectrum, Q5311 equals 130.4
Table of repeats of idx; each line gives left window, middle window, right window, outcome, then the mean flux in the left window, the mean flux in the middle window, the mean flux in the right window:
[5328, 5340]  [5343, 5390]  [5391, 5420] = 2.6 A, 132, 123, 129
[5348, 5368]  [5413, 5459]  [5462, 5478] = -0.2 A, 124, 120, 118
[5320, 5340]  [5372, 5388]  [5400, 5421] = 0.8 A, 133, 124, 128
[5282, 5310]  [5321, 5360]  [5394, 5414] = -2.6 A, 115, 129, 130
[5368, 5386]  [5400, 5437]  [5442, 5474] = -1.3 A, 124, 125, 118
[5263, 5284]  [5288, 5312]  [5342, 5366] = -0.9 A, 129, 132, 124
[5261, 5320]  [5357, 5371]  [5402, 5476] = 0.2 A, 127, 122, 121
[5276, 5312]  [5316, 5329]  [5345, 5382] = -1.6 A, 120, 136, 124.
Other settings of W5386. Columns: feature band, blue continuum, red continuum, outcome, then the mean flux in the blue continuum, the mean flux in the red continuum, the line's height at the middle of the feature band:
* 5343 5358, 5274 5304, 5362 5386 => -0.05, 115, 122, 121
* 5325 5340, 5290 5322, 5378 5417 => 0.00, 135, 127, 132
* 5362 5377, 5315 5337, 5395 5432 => 0.08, 135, 126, 131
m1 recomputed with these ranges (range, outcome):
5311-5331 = 144.4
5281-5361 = 145.3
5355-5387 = 136.4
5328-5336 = 137.1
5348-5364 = 131.2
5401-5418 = 140.2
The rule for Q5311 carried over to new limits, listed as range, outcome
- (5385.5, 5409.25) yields 114.6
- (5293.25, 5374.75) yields 106.8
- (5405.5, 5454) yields 111.5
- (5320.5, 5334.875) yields 124.9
